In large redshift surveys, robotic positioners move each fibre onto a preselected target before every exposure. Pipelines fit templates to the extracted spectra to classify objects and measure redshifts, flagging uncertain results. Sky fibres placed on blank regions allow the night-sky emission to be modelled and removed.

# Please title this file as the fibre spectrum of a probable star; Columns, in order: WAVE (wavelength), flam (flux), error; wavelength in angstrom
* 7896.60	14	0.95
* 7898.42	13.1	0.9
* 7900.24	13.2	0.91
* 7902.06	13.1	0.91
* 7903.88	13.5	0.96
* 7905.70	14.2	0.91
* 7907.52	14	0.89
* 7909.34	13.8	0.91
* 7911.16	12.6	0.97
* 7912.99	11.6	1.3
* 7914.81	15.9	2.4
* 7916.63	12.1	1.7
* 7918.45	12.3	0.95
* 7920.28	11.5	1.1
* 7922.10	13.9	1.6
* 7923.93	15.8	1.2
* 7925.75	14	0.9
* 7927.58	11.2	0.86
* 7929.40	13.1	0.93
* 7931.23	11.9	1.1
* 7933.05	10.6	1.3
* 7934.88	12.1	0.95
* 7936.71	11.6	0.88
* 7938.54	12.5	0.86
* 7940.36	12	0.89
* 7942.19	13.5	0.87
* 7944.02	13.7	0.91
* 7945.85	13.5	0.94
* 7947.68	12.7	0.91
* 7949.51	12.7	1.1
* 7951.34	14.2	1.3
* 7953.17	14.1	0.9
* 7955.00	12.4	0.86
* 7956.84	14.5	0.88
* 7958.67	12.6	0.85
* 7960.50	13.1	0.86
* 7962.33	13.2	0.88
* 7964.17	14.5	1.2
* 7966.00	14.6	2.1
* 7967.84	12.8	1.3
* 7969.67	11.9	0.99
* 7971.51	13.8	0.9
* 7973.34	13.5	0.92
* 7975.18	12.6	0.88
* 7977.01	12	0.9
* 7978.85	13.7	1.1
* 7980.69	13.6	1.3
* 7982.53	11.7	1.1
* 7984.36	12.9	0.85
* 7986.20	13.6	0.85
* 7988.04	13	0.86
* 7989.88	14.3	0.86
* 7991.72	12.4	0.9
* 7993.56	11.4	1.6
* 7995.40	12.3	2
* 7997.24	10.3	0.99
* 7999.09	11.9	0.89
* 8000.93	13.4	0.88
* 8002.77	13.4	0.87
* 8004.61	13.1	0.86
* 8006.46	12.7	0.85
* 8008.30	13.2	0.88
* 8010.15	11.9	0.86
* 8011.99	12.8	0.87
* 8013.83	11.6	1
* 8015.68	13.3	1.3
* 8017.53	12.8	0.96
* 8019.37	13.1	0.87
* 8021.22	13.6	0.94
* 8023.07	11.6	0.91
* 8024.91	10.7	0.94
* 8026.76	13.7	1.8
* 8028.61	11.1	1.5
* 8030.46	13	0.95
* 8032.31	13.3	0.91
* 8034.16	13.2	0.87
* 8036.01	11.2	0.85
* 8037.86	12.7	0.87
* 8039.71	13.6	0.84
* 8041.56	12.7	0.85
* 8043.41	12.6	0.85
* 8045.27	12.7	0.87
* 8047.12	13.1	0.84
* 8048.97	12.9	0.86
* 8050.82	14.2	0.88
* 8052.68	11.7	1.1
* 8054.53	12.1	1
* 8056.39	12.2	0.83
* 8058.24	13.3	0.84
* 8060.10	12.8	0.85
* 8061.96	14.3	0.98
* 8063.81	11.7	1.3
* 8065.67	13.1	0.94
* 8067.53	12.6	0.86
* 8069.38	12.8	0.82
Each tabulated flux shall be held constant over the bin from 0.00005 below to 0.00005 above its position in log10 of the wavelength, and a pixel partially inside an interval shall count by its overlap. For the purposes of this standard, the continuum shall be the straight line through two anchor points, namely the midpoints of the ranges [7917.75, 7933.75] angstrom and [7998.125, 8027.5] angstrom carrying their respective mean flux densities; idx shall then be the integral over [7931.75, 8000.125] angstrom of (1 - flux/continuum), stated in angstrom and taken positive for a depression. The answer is -0.8 angstrom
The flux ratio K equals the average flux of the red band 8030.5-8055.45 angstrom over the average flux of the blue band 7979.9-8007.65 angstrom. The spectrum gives 1.01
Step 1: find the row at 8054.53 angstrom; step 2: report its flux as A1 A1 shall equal 12.1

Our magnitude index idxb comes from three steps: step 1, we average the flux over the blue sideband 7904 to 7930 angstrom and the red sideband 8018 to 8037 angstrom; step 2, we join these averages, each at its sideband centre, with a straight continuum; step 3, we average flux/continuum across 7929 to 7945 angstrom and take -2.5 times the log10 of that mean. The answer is 0.07 mag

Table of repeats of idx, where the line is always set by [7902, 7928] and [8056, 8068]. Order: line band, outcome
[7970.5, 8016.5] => 1.3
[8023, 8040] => 0.8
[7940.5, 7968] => -0.5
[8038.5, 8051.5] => -0.1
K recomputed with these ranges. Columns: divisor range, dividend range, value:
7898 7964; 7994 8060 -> 0.96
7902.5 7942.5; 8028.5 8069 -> 0.99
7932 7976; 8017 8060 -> 0.97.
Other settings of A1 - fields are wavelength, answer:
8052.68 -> 11.7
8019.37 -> 13.1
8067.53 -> 12.6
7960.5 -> 13.1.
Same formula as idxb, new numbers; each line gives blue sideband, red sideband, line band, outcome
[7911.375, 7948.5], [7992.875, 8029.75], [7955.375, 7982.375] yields -0.05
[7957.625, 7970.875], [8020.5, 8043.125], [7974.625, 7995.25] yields 0.02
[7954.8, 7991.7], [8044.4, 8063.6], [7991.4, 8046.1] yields 0.04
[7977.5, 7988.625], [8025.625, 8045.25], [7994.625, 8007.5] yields 0.04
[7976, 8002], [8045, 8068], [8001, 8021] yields -0.01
